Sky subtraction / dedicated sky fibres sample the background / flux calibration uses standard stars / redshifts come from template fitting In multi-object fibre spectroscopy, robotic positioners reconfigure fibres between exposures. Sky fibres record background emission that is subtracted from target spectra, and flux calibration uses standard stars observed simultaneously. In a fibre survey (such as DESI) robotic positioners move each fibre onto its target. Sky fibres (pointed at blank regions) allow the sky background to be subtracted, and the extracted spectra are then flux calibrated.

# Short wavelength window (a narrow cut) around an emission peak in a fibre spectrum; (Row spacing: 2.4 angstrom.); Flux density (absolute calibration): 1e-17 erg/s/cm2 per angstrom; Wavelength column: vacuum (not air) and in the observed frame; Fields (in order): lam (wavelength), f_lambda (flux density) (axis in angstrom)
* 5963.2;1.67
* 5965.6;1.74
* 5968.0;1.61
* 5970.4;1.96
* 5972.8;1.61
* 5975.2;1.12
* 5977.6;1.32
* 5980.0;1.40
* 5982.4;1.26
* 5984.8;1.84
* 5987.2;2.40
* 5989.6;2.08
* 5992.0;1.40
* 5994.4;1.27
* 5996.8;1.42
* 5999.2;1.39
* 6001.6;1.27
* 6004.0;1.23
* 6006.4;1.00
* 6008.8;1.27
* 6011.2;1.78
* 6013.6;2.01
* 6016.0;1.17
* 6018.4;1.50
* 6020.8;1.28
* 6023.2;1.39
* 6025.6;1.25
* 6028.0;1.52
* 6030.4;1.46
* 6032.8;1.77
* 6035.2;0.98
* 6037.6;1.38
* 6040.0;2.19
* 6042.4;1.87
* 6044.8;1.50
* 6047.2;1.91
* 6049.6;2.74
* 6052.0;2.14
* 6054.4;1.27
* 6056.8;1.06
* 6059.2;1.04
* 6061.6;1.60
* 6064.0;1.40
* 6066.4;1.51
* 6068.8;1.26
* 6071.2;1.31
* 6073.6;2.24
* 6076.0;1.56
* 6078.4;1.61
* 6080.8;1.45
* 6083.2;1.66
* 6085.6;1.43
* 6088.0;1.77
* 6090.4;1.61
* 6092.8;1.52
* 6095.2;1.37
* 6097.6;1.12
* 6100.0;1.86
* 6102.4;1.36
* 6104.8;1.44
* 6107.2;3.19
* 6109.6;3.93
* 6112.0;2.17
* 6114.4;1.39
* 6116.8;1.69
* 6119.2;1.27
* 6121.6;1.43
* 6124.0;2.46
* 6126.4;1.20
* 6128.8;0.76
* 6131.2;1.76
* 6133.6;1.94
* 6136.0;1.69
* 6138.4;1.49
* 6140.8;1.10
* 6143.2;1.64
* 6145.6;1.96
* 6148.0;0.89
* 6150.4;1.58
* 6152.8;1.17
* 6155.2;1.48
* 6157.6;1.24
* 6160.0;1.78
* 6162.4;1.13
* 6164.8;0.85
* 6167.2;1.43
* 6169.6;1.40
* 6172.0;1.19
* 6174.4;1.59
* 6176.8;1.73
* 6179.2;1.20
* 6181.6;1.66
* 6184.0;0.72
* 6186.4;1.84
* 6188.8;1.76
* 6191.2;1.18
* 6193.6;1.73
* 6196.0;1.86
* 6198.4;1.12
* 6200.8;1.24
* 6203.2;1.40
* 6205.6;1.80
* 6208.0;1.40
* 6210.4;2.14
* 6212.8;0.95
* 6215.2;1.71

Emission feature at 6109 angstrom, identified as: [O III] 5007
